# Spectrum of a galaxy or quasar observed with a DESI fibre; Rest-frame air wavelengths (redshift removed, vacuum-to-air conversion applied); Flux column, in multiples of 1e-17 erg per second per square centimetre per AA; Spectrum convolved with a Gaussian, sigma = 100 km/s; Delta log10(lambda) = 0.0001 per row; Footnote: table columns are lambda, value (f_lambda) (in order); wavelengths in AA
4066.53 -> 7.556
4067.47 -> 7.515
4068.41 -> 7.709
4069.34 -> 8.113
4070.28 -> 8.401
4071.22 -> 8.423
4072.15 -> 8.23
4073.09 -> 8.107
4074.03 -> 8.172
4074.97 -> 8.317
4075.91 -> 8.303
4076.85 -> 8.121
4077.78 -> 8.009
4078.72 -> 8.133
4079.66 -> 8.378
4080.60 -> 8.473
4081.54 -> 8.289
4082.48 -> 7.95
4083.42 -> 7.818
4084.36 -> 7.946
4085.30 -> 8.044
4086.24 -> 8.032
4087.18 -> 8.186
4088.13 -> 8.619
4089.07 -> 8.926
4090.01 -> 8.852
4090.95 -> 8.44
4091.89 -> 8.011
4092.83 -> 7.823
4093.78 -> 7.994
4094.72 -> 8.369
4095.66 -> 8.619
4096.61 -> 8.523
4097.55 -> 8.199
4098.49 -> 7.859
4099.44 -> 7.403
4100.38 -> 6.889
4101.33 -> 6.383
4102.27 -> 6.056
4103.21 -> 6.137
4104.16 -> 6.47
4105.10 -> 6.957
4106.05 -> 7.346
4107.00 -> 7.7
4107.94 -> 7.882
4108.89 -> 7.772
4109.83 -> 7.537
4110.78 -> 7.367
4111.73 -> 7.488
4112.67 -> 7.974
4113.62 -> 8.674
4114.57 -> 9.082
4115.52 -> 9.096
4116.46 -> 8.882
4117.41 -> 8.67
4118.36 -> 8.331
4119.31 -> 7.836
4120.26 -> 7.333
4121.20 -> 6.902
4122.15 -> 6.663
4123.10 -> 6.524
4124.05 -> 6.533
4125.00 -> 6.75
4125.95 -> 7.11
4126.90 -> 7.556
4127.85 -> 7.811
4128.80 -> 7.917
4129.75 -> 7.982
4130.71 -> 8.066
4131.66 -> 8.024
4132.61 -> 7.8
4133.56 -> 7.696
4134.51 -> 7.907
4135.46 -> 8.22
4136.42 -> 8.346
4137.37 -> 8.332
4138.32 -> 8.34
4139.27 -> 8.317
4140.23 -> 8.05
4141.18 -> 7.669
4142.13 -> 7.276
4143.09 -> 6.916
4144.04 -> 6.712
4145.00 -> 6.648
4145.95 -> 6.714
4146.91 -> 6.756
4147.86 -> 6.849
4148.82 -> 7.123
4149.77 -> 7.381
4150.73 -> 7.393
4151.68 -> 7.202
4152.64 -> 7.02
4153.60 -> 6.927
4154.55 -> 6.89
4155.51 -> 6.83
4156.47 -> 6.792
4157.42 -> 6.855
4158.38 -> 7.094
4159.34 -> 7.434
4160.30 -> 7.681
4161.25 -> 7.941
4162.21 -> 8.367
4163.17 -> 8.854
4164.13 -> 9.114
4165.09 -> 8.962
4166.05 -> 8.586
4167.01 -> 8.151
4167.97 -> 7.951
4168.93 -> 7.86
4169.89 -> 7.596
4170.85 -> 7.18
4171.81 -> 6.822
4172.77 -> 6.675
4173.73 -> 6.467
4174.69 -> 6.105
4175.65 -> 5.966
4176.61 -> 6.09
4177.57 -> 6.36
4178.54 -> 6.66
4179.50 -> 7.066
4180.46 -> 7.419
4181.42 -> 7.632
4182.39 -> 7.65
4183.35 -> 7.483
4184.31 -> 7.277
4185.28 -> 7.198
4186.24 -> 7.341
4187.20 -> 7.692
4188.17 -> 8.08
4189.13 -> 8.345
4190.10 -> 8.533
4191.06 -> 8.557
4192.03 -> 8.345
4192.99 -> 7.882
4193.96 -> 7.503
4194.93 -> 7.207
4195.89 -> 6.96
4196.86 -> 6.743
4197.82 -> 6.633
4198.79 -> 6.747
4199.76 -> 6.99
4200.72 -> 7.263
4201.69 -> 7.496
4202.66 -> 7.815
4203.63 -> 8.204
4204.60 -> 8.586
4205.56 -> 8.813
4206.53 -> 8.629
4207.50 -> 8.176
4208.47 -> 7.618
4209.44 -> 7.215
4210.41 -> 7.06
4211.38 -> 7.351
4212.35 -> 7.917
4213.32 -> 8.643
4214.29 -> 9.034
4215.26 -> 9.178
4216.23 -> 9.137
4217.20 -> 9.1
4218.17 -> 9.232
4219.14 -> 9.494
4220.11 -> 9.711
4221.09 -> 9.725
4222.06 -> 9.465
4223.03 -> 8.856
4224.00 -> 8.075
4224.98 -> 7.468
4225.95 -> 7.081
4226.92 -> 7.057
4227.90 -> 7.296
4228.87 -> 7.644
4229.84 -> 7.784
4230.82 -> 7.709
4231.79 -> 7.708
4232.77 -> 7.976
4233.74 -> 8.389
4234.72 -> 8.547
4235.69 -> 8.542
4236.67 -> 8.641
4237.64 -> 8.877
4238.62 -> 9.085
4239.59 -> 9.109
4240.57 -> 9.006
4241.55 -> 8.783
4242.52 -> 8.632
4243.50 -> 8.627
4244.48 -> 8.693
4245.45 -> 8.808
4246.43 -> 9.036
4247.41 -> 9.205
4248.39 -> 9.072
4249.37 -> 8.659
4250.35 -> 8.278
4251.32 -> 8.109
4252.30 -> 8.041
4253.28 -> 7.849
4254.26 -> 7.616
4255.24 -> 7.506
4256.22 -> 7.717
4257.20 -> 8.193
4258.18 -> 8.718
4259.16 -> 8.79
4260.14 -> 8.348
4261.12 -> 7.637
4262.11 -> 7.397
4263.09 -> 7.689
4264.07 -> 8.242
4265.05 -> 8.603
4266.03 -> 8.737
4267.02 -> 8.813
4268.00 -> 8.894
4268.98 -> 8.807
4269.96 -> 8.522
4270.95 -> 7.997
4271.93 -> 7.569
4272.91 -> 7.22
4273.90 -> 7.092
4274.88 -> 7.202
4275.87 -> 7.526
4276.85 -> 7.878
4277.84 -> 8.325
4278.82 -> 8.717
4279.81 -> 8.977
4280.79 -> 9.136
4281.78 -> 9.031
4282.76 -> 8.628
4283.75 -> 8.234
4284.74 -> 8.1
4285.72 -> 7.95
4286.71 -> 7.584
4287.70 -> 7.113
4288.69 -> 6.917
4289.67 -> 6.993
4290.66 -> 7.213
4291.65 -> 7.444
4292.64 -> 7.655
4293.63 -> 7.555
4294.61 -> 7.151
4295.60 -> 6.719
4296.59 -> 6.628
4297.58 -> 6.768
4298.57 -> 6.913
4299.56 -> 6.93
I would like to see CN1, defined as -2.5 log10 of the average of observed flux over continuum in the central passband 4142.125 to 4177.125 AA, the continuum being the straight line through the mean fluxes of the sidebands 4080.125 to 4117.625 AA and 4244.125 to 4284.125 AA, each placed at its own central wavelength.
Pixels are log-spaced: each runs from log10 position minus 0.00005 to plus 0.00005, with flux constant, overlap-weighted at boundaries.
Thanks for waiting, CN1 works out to 0.11 mag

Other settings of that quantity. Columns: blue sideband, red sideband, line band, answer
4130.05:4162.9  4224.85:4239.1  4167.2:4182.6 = 0.099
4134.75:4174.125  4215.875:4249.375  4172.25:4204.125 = 0.099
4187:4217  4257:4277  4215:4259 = -0.063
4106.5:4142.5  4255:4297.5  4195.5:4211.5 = 0.046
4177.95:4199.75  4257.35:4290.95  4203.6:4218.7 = -0.101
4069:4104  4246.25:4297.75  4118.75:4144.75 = 0.060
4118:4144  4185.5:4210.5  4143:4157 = 0.104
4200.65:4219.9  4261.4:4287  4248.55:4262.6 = 0.020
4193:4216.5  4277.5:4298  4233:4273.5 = -0.087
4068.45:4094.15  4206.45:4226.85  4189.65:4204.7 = 0.116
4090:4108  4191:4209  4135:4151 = 0.020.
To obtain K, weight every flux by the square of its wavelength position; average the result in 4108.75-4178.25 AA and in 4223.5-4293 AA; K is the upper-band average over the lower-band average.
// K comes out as 1.14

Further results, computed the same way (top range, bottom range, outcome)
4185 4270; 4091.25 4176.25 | 1.14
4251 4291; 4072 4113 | 1.11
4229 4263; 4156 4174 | 1.13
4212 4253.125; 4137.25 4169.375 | 1.18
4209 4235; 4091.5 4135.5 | 1.14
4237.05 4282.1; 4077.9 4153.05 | 1.16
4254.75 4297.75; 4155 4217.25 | 1.08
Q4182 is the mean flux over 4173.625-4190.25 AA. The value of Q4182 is 7.18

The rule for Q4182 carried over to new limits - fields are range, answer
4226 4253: 8.39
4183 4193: 7.89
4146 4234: 7.7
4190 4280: 8.19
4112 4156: 7.59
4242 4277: 8.22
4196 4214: 7.66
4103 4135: 7.65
